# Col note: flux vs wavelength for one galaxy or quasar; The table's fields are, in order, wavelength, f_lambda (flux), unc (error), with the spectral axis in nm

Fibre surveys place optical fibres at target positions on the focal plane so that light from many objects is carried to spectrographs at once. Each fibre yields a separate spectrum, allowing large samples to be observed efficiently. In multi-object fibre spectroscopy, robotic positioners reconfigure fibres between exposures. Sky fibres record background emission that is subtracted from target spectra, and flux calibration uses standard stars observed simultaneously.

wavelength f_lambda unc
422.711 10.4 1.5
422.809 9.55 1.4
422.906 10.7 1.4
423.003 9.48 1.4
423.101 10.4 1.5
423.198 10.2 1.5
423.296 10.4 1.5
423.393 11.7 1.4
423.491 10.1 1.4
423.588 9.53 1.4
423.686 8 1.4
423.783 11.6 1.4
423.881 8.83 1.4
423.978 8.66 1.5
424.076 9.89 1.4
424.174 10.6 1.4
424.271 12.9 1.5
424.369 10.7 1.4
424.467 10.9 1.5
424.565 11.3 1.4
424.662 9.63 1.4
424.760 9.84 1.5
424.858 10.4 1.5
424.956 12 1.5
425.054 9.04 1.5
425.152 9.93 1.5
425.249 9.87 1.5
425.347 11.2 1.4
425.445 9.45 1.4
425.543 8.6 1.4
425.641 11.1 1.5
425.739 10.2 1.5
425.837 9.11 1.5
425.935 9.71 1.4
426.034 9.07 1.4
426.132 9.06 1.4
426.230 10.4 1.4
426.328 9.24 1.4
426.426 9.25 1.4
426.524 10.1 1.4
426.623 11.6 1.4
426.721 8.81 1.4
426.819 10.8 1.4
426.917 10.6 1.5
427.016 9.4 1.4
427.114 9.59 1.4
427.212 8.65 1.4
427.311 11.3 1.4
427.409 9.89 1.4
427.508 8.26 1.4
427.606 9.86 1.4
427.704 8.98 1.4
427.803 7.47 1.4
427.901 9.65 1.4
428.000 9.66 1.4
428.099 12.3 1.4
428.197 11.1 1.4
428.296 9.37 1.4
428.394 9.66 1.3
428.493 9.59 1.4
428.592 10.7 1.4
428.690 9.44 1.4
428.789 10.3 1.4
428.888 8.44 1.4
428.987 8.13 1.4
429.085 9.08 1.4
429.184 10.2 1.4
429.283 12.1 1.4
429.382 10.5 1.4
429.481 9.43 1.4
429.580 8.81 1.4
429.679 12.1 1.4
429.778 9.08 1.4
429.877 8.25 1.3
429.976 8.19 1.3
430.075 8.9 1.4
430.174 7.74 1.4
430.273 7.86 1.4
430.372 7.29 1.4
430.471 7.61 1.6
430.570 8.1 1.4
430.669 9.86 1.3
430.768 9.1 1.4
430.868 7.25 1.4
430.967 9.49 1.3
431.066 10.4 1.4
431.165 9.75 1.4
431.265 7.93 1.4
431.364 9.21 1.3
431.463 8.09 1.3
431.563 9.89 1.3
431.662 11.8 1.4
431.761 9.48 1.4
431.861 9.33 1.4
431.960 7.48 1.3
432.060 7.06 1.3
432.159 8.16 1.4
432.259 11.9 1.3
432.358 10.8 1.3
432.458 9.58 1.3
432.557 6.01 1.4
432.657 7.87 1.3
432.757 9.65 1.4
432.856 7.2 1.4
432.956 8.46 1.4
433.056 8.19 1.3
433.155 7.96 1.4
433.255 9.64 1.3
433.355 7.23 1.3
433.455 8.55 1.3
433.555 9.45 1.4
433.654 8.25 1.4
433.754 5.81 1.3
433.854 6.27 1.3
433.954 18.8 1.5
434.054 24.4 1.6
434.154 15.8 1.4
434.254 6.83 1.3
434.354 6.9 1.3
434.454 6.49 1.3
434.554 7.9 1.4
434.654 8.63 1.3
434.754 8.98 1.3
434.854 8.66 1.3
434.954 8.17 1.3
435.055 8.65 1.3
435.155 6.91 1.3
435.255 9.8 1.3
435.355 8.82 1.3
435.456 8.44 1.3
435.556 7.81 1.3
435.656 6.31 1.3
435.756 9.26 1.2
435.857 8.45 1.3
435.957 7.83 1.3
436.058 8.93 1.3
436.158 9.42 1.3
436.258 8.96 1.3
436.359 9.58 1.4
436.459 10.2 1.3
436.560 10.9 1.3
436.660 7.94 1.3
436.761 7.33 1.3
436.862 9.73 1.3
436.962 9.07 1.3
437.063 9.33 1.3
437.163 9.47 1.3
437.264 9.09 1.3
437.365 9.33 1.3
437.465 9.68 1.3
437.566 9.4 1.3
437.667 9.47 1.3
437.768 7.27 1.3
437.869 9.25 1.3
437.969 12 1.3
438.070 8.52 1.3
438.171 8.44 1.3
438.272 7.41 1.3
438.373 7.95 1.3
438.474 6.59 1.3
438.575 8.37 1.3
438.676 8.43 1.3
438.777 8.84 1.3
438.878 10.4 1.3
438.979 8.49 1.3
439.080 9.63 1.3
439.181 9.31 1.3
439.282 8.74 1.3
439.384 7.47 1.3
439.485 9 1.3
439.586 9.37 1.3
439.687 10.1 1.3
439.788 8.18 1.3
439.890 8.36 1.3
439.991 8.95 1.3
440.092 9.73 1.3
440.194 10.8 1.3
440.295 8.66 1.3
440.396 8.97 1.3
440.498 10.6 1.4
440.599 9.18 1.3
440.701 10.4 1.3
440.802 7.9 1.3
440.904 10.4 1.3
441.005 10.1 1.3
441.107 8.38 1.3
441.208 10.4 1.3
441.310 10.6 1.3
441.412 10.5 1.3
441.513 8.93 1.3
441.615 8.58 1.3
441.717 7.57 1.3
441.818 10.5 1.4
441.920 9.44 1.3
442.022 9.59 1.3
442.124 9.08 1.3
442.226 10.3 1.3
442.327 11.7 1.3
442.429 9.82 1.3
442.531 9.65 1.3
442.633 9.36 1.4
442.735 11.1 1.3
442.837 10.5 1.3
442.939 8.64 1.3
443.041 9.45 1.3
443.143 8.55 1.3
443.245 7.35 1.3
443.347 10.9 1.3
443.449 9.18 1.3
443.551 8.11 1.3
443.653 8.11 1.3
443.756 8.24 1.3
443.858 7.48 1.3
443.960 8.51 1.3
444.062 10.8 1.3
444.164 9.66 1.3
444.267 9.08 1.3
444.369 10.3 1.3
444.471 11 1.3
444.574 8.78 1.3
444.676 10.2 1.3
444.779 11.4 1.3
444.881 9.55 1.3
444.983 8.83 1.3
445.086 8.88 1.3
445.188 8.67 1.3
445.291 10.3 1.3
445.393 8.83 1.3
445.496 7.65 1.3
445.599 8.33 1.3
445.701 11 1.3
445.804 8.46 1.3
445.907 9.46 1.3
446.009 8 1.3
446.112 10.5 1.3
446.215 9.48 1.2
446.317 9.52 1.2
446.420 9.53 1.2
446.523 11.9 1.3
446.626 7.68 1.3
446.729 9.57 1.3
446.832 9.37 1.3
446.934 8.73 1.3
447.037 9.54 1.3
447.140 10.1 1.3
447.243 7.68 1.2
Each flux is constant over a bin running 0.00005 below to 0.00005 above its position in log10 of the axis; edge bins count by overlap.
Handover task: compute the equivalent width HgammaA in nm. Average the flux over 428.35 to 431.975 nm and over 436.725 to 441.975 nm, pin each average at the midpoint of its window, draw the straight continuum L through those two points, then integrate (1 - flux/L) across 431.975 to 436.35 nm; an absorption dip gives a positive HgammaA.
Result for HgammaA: 0.07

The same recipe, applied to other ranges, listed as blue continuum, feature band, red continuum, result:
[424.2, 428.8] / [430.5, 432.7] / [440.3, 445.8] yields 0.18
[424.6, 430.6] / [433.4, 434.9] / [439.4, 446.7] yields -0.09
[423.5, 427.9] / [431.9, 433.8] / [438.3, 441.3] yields 0.22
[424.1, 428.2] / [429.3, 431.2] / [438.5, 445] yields 0.17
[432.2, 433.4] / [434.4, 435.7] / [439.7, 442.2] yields 0.11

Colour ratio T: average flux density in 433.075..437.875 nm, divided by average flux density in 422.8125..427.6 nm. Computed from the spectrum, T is 0.92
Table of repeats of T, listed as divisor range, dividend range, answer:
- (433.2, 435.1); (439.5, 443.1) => 0.98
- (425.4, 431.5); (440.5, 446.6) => 1.00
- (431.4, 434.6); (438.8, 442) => 0.99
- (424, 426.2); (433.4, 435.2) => 0.96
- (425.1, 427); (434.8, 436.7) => 0.88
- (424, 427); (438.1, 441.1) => 0.88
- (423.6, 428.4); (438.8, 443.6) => 0.95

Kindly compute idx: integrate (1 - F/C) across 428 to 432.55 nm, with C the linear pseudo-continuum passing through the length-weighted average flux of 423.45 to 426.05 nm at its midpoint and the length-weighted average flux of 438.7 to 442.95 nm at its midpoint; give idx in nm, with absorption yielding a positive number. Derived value 0.26 nm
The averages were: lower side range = 10.1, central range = 9.32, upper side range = 9.48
